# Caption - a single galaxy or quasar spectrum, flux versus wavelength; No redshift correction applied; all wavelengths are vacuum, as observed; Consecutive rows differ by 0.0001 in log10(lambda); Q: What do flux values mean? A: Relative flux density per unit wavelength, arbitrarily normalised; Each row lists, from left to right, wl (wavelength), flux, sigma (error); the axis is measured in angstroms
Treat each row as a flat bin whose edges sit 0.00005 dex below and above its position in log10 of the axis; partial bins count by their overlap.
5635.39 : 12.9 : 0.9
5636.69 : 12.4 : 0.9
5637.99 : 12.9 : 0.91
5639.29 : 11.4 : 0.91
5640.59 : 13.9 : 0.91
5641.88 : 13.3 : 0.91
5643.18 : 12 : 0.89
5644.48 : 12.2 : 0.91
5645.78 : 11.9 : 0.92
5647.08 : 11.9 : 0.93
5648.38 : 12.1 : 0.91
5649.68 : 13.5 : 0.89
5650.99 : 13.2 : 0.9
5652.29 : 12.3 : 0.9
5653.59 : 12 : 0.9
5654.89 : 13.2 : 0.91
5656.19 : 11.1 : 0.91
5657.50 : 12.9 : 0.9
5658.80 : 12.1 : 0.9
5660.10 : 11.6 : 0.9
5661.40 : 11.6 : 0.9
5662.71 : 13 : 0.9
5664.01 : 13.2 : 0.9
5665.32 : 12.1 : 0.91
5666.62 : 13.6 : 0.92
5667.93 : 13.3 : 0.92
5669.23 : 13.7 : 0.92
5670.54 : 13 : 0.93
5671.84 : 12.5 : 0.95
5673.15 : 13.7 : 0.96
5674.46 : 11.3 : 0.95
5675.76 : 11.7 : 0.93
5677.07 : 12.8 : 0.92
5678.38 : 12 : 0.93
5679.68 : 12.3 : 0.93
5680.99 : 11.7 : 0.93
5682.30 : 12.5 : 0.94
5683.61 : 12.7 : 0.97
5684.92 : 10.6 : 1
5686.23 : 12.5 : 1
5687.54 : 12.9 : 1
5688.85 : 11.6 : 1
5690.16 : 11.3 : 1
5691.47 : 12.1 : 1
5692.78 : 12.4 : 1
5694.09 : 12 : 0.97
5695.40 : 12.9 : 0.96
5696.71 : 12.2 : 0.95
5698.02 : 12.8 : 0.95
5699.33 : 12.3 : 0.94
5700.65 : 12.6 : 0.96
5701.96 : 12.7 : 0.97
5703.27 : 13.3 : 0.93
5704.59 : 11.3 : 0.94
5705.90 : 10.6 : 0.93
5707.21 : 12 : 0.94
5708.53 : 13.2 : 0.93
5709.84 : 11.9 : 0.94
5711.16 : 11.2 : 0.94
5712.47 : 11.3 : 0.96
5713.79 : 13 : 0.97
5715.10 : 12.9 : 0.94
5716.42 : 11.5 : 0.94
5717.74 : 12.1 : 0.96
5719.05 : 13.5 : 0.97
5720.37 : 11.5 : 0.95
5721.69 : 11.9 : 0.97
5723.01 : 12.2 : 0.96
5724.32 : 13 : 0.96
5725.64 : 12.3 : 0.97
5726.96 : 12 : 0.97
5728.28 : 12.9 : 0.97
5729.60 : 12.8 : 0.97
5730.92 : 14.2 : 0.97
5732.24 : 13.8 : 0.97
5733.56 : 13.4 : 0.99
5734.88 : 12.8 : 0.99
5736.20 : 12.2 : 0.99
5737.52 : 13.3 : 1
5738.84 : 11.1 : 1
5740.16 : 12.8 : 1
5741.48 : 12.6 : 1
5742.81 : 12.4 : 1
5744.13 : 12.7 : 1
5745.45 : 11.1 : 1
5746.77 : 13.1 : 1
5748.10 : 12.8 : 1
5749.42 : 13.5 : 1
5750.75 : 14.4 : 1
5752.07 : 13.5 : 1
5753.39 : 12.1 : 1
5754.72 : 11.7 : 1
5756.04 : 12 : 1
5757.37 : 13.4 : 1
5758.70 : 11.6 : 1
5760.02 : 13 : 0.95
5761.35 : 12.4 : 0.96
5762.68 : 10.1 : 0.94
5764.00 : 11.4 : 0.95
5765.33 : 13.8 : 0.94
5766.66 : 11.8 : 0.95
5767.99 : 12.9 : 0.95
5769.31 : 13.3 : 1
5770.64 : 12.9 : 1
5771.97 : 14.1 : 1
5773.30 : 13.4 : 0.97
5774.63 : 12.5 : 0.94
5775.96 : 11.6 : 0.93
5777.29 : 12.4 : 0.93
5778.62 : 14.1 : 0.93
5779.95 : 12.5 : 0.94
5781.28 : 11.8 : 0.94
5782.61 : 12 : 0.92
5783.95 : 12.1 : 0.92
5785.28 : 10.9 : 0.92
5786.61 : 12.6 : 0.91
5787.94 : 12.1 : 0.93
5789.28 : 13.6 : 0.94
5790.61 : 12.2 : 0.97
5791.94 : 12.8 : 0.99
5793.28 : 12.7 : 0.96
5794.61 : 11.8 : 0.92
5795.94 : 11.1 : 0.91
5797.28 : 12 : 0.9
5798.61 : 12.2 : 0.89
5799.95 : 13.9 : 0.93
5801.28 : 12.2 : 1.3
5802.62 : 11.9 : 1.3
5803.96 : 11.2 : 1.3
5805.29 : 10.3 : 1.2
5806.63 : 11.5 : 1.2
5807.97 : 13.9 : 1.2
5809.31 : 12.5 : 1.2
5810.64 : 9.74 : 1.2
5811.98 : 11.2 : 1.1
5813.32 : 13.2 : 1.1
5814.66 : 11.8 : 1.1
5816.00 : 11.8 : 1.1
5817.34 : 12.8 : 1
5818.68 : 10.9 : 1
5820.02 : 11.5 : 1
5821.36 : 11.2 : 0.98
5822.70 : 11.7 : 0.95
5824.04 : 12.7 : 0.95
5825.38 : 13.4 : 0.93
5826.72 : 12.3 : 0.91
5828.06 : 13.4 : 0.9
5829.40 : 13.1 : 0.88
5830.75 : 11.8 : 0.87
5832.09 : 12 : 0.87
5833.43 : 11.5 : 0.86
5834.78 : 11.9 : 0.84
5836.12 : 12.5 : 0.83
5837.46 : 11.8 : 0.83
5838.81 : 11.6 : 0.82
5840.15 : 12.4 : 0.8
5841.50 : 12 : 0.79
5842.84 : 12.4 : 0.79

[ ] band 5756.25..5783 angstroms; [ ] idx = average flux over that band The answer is 12.5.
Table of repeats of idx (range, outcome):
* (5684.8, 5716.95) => 12.2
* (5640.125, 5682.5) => 12.5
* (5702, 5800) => 12.5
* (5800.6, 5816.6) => 11.8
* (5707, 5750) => 12.5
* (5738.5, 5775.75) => 12.6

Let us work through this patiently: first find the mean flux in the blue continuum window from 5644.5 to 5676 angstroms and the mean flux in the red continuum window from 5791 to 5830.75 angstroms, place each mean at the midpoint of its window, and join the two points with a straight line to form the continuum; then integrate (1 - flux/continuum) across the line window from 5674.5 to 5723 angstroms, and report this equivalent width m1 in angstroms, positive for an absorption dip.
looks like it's 1.0 angstroms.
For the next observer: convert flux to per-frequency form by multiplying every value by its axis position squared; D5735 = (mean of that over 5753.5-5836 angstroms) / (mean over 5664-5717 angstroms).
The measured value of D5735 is 1.0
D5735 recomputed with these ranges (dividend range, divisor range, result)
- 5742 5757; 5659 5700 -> 1.05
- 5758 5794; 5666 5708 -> 1.04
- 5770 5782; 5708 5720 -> 1.07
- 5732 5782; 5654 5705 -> 1.05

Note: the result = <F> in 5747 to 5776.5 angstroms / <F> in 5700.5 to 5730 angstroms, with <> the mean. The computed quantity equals 1.0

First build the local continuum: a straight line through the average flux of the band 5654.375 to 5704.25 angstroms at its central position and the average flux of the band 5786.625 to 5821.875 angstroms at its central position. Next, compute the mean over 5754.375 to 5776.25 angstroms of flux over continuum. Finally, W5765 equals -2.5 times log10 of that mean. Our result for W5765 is -0.03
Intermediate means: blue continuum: 12.4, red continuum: 12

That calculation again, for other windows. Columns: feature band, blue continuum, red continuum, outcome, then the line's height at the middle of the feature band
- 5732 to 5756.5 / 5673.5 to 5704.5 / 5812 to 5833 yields -0.042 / 12.2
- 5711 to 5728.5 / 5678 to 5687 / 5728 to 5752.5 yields 0.031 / 12.6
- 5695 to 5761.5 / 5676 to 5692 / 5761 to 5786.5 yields -0.023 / 12.2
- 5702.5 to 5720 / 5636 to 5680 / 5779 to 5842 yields 0.021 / 12.4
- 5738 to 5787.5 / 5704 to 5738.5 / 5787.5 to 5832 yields -0.019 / 12.3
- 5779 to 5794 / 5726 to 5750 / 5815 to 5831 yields 0.010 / 12.4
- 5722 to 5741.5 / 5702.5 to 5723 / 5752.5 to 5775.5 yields -0.045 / 12.2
